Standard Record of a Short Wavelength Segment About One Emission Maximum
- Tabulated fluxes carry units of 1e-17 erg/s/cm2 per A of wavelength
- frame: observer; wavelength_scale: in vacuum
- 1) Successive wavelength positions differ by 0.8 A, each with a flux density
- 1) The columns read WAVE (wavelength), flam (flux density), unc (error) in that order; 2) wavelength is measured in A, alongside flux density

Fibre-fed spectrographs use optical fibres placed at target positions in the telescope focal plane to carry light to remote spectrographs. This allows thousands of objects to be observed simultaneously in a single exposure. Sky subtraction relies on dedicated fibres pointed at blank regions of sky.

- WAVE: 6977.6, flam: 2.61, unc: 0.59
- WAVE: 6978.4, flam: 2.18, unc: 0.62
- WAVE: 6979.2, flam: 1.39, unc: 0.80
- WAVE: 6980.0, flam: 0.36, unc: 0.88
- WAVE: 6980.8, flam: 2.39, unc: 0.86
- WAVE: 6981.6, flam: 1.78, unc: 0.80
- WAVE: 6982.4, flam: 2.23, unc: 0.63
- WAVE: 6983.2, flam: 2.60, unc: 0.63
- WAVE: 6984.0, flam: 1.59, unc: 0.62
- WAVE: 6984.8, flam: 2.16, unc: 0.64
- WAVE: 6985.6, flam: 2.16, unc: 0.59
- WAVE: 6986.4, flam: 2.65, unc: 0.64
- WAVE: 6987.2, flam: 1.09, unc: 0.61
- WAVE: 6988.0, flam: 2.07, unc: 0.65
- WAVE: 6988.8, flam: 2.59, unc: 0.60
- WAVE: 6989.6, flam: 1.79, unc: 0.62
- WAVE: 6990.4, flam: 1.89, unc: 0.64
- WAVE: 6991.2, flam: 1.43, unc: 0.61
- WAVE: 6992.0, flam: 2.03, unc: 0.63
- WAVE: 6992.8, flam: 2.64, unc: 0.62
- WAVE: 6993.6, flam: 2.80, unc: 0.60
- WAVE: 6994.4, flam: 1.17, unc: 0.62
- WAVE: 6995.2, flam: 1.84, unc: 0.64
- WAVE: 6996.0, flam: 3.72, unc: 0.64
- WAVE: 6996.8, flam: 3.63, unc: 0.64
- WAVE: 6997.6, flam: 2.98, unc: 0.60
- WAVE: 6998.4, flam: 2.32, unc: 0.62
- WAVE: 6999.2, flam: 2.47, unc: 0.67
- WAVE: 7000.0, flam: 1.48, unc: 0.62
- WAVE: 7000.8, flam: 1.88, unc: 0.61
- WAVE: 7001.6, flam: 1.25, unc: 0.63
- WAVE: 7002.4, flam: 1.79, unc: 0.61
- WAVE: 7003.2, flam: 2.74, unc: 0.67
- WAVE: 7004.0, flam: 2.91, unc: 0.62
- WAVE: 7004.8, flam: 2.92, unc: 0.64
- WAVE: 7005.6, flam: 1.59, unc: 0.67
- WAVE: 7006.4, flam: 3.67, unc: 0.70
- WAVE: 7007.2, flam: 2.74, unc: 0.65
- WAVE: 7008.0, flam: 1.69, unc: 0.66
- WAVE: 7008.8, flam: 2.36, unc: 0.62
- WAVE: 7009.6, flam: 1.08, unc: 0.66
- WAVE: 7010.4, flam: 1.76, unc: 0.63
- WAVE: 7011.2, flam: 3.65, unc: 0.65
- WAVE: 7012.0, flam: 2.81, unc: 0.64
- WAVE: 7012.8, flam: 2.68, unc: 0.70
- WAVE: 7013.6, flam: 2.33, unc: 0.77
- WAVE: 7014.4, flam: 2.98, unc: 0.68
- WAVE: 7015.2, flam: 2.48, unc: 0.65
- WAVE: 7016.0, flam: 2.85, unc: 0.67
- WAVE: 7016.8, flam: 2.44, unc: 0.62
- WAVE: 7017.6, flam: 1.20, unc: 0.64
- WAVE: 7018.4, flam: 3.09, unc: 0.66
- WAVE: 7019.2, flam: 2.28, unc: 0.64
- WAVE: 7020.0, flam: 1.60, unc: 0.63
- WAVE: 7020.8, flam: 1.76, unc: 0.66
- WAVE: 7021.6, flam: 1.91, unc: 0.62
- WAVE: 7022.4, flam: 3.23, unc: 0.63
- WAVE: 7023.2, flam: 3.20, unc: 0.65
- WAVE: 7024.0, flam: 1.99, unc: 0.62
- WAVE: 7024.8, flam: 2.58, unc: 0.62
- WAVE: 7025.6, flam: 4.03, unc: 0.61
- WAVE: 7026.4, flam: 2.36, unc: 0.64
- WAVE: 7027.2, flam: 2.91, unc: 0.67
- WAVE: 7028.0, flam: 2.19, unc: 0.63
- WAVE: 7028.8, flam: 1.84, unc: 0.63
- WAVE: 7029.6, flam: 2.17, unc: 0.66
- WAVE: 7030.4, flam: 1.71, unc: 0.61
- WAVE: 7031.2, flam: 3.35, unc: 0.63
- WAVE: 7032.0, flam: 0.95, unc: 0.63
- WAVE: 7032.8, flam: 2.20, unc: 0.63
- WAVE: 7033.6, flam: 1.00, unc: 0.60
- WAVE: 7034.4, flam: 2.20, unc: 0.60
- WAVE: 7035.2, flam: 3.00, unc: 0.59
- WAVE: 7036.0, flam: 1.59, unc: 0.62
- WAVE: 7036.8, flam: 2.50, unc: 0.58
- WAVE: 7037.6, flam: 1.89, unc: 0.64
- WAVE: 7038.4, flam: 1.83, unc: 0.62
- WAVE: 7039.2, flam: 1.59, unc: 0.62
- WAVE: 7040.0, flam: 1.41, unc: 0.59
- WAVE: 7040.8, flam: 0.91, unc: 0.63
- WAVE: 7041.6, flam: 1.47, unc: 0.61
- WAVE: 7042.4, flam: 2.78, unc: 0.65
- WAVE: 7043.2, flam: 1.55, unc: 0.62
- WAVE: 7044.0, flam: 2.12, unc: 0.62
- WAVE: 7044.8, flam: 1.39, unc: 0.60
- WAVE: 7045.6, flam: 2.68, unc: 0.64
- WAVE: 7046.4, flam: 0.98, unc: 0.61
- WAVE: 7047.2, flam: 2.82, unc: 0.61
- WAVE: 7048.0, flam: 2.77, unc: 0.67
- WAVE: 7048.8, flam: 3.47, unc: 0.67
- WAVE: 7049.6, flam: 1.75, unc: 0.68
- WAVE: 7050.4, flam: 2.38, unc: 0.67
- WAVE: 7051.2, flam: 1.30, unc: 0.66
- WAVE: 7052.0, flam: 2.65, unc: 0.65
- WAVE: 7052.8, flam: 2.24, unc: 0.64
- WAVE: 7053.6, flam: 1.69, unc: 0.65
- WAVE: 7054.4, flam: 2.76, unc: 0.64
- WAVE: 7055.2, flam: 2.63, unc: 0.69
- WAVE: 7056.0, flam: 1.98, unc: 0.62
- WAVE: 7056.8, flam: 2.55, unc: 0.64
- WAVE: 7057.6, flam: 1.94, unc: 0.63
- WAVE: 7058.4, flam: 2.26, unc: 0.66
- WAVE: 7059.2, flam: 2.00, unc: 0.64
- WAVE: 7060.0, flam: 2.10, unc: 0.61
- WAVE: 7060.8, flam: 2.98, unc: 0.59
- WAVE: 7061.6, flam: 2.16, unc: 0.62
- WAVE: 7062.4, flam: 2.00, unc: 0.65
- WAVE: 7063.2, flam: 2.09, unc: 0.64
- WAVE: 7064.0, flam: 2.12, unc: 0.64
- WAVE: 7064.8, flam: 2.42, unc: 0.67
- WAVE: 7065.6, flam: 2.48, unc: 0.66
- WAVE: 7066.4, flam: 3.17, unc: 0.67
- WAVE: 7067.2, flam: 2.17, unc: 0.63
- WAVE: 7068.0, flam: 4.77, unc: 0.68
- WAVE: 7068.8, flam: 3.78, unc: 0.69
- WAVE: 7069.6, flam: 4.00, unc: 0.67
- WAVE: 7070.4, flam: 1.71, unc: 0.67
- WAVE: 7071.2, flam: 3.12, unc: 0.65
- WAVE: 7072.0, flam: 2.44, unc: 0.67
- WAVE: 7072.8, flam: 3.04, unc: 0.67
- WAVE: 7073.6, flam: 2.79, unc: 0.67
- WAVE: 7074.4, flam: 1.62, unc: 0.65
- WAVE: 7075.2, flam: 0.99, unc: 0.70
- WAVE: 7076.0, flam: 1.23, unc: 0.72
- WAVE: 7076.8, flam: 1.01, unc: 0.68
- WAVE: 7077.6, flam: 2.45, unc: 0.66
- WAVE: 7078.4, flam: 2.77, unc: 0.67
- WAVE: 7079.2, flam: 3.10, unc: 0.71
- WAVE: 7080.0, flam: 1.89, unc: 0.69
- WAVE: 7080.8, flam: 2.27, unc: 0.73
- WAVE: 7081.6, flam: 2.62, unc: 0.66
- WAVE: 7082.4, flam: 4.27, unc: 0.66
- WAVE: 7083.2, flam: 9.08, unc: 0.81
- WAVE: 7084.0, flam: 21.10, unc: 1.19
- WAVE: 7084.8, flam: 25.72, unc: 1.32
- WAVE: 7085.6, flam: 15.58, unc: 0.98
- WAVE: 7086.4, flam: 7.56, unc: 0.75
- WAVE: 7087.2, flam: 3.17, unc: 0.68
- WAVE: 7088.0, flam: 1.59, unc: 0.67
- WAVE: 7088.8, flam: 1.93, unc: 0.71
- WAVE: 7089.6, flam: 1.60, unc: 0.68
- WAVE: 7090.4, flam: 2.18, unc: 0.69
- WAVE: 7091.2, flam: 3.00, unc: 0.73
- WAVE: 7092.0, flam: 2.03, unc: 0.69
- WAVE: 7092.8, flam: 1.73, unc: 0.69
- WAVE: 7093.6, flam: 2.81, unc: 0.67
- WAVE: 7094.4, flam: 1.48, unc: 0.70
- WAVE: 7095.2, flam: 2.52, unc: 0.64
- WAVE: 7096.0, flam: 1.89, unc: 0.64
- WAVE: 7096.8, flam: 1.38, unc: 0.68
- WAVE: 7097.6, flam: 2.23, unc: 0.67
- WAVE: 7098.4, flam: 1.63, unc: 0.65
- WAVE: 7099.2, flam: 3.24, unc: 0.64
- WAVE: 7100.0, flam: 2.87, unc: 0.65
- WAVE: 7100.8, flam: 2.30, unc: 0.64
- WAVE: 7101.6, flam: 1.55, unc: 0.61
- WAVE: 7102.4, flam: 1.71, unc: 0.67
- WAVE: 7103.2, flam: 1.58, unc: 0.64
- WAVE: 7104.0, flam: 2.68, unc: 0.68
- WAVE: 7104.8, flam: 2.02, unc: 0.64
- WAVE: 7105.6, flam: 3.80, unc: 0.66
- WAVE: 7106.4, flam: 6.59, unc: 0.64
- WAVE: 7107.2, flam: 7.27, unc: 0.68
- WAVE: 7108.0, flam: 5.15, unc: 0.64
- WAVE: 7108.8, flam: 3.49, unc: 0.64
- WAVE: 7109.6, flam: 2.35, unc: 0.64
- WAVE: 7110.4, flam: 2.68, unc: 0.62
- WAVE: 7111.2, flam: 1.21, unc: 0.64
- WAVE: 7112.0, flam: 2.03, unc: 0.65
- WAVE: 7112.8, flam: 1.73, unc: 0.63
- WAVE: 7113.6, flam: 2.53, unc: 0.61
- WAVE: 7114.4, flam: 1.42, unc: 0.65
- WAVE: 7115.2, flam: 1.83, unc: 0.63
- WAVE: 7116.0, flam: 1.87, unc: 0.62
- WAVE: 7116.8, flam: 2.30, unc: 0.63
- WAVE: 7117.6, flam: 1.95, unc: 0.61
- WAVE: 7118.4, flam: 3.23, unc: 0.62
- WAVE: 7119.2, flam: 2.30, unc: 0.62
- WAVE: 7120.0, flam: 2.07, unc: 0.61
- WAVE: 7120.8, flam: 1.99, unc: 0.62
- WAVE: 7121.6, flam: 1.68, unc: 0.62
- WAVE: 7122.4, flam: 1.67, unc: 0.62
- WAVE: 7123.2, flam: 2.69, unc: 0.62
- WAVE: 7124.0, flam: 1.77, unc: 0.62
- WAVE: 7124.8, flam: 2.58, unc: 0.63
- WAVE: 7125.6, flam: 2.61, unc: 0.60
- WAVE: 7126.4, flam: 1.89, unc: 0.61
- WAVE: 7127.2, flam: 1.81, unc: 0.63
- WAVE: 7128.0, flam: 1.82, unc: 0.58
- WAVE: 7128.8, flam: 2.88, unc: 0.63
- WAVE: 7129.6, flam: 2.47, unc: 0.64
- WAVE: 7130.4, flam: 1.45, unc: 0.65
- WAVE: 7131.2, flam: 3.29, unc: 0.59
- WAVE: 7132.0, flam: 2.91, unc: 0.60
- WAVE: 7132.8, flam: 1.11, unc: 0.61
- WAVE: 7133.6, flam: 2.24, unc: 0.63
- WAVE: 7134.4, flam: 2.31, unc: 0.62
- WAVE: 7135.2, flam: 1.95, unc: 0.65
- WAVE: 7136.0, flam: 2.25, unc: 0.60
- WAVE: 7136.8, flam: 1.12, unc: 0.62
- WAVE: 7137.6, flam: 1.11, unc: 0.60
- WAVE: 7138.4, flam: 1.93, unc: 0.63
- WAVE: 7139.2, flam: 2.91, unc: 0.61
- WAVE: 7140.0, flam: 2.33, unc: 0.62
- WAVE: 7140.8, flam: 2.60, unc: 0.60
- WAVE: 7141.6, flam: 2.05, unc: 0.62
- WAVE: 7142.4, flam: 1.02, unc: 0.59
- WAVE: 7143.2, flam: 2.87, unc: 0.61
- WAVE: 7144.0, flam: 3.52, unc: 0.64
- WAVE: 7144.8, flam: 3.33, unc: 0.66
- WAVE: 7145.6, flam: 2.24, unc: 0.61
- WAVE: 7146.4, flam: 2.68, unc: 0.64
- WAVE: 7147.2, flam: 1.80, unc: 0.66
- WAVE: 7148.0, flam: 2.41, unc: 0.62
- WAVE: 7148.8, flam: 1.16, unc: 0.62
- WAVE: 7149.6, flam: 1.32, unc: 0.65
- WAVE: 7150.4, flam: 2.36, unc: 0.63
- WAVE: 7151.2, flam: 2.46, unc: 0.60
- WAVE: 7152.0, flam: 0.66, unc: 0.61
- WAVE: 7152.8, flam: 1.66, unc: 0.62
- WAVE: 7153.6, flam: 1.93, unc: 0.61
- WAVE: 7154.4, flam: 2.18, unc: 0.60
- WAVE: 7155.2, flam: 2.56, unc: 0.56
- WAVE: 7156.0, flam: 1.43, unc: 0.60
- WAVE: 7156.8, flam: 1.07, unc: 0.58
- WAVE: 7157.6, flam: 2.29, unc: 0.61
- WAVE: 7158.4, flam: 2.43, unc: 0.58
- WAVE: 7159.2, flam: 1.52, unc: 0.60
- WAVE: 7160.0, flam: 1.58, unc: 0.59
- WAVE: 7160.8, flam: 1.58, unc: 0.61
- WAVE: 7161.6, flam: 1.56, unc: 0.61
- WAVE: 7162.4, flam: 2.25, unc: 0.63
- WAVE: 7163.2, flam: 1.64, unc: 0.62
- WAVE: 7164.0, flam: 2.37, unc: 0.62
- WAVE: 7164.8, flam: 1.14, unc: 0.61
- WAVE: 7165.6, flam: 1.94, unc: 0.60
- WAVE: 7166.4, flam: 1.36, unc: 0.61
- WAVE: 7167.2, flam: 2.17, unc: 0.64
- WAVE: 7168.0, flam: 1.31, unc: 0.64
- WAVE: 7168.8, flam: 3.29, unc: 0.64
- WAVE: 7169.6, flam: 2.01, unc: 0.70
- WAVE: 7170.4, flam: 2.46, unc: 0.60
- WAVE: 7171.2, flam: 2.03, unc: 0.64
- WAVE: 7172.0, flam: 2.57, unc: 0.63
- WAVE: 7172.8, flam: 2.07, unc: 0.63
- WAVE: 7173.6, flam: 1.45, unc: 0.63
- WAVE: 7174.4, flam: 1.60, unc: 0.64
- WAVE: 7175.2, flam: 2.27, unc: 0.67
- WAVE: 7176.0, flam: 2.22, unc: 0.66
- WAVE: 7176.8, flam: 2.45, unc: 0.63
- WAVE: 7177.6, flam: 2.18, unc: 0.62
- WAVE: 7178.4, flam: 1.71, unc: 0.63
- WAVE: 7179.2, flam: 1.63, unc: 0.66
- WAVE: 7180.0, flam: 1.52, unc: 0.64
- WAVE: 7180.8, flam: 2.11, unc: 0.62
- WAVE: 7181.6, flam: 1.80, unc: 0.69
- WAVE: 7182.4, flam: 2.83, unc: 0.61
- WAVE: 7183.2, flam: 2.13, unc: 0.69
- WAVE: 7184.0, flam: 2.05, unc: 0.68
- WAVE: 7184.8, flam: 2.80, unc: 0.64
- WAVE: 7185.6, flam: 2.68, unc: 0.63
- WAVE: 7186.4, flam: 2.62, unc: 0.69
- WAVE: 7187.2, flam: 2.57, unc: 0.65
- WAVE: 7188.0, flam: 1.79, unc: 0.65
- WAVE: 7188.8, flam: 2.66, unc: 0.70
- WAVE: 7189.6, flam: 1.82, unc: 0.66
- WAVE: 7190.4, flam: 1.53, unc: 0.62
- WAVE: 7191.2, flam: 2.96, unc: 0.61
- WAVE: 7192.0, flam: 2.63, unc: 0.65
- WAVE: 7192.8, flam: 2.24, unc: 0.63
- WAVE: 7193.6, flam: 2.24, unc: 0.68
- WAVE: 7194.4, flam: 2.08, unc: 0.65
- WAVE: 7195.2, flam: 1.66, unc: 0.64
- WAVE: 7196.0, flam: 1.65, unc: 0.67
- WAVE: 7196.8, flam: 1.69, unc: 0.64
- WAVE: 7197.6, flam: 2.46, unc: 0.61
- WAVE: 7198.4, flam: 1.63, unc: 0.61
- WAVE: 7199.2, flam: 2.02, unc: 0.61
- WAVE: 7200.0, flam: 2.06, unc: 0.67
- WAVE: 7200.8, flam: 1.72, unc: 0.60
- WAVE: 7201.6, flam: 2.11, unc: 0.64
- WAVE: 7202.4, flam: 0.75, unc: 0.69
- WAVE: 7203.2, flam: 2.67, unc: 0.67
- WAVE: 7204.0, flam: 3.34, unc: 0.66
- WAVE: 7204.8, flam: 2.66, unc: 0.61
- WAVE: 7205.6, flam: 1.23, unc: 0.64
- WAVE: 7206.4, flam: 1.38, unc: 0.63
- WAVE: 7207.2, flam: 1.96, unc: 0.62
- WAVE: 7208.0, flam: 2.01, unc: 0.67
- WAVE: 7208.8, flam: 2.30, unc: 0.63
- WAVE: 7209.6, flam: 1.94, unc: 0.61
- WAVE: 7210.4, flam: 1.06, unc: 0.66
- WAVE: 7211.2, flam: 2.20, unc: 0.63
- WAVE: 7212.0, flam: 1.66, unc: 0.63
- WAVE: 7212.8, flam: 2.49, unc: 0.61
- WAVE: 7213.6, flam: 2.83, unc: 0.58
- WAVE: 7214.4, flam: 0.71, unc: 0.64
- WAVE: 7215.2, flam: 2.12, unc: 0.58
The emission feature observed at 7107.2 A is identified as [N II] 6583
